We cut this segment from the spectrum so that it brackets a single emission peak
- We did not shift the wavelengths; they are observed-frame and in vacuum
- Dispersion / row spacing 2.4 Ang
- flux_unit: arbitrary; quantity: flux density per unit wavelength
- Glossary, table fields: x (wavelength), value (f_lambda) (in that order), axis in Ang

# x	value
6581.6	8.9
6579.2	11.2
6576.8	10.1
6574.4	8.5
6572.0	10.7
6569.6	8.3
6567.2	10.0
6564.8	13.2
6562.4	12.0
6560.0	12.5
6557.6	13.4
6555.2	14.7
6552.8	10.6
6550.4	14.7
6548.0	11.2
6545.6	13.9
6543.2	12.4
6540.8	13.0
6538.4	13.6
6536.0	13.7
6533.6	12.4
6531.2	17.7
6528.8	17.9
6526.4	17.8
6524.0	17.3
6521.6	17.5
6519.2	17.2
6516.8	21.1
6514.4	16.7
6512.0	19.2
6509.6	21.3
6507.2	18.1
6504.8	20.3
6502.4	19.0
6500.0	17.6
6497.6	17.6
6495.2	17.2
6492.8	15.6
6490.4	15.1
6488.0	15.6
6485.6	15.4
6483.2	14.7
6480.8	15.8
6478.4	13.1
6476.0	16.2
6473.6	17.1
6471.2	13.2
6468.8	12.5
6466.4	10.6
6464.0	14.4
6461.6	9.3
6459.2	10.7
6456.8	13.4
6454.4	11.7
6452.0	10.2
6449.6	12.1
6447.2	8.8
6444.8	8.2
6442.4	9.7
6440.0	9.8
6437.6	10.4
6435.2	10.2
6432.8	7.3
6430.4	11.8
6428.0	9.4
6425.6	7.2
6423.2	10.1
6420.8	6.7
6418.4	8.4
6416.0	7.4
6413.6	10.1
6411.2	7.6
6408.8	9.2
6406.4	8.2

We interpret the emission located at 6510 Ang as Mg II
